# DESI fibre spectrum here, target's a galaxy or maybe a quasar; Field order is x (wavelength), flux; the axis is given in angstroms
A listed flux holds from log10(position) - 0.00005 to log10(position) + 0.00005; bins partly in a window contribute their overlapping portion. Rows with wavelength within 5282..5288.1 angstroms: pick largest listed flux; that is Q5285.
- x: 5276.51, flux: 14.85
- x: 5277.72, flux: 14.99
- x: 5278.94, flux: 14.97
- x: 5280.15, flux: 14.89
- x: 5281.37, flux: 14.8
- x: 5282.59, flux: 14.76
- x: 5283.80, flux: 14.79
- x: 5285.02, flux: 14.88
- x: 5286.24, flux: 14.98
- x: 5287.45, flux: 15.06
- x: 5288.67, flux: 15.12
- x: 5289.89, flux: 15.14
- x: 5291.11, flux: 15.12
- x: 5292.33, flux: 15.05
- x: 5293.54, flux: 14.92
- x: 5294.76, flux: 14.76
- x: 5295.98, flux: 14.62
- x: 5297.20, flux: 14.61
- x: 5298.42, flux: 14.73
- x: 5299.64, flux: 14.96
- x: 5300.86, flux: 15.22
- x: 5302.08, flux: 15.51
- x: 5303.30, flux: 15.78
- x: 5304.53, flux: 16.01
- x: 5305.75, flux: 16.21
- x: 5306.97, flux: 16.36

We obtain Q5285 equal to 15.06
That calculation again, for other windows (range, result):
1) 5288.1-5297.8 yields 15.14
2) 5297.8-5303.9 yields 15.78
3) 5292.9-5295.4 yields 14.92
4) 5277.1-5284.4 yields 14.99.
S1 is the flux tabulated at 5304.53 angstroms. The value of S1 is 16.01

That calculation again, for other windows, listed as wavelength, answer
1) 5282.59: 14.76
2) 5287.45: 15.06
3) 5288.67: 15.12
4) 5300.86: 15.22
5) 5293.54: 14.92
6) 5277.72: 14.99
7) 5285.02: 14.88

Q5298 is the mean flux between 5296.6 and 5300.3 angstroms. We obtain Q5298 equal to 14.8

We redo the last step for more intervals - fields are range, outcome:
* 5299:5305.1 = 15.5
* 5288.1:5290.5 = 15.1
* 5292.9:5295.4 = 14.9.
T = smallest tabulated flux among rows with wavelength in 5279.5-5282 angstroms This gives 14.8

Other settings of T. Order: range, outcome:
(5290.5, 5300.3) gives 14.61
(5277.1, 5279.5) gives 14.97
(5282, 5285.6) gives 14.76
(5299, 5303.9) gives 14.96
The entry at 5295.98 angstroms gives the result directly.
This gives 14.62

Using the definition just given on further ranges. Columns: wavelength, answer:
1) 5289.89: 15.14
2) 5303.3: 15.78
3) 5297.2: 14.61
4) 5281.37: 14.8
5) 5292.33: 15.05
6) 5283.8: 14.79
